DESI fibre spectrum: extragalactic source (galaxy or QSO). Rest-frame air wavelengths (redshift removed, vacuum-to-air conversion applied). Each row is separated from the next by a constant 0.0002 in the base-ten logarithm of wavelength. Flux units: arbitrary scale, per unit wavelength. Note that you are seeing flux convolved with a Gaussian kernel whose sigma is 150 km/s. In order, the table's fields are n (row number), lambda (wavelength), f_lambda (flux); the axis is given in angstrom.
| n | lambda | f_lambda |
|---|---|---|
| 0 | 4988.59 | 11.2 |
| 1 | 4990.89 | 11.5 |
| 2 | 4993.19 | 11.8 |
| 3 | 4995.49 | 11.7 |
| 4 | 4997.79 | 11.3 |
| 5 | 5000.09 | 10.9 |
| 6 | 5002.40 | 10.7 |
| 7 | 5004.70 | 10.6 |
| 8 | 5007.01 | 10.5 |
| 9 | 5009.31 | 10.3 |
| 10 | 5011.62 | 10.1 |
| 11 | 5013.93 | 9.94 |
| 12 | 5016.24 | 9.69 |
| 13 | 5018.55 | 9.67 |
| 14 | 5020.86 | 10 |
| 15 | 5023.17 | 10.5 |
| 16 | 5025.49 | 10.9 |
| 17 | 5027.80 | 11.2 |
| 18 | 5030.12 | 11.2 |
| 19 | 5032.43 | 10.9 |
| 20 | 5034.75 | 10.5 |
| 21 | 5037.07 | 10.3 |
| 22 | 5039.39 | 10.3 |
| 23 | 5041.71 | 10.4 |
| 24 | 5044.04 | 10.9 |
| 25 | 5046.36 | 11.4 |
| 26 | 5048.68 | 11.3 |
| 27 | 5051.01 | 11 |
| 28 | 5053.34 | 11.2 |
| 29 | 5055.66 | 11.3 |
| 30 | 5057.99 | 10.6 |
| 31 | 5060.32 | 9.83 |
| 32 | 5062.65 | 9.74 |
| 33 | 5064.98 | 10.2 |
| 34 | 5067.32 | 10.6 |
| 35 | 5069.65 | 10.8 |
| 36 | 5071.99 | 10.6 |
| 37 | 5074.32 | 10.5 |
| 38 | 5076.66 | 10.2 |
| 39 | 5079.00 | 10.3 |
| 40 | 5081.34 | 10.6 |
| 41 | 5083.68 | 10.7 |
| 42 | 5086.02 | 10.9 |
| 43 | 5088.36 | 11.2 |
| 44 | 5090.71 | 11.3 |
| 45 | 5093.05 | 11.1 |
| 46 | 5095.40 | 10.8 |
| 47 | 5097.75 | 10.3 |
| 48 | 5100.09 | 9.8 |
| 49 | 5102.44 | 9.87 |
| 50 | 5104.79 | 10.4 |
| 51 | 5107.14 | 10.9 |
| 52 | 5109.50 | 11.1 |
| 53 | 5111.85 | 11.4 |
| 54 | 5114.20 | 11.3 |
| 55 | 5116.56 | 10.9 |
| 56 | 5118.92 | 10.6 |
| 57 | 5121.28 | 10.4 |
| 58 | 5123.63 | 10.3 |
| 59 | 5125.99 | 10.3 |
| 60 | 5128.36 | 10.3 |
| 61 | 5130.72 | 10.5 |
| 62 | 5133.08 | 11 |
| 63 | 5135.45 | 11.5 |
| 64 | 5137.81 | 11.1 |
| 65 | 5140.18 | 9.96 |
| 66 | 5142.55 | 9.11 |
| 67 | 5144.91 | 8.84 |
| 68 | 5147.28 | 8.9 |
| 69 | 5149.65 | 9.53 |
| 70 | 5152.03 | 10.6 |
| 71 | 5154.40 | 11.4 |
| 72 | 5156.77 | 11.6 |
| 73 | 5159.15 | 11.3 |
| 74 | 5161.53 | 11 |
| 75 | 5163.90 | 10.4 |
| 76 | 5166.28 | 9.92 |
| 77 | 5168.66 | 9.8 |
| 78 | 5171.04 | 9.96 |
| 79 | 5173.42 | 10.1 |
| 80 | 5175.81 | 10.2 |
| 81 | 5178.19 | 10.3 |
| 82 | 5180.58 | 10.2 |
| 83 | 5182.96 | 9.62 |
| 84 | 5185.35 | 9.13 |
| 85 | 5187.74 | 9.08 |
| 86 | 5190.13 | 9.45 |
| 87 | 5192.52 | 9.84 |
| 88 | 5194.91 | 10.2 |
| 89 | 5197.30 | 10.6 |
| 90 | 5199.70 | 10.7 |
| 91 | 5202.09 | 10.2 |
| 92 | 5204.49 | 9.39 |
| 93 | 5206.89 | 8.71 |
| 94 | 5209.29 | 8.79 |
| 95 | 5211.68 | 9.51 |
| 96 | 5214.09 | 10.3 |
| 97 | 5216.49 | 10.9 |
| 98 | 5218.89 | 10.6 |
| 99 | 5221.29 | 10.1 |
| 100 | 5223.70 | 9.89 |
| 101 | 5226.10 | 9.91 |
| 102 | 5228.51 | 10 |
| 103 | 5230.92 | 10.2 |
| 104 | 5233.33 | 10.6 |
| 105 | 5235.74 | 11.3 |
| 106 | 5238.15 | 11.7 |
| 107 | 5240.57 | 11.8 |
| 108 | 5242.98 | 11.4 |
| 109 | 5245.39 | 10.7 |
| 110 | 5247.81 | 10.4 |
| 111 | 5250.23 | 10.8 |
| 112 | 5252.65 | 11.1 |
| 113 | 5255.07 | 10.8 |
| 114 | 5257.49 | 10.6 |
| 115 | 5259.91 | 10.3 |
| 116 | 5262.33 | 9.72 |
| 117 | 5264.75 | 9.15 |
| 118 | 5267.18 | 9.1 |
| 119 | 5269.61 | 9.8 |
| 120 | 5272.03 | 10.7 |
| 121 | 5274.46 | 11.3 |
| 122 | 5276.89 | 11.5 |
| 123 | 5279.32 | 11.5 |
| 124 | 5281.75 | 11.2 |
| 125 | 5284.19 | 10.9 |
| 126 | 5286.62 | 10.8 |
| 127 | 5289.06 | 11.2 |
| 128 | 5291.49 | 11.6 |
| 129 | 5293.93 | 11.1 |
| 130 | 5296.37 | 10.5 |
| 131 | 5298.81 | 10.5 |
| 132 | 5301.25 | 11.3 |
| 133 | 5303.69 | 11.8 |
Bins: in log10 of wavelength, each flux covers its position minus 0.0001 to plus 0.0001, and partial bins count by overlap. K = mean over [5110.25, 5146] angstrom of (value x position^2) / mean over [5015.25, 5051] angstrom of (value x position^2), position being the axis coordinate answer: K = 1.0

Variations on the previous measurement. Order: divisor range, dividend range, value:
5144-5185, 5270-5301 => 1.13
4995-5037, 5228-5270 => 1.09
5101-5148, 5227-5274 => 1.06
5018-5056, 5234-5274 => 1.07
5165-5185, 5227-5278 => 1.10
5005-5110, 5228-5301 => 1.10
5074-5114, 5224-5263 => 1.06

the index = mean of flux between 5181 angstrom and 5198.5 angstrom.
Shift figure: 9.73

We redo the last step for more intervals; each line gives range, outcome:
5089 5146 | 10.6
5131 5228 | 10.1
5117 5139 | 10.7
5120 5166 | 10.4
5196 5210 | 9.76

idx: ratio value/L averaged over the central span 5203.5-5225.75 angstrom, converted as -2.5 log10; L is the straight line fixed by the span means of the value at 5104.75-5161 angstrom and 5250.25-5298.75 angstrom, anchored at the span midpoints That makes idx 0.09 mag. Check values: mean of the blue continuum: 10.6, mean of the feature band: 9.81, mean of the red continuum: 10.7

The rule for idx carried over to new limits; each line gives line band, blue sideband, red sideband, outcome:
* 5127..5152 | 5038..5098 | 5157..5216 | 0.018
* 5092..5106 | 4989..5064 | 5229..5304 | 0.036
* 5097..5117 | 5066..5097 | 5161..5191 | -0.016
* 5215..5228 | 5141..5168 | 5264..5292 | 0.024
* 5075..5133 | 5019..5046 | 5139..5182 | -0.028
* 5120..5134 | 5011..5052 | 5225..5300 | 0.018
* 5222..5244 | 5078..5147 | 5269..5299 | 0.014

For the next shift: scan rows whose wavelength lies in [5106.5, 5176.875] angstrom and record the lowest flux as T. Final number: 8.84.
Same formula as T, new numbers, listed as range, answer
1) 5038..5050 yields 10.3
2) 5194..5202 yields 10.2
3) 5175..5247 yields 8.71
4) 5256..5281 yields 9.1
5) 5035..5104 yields 9.74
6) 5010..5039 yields 9.67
